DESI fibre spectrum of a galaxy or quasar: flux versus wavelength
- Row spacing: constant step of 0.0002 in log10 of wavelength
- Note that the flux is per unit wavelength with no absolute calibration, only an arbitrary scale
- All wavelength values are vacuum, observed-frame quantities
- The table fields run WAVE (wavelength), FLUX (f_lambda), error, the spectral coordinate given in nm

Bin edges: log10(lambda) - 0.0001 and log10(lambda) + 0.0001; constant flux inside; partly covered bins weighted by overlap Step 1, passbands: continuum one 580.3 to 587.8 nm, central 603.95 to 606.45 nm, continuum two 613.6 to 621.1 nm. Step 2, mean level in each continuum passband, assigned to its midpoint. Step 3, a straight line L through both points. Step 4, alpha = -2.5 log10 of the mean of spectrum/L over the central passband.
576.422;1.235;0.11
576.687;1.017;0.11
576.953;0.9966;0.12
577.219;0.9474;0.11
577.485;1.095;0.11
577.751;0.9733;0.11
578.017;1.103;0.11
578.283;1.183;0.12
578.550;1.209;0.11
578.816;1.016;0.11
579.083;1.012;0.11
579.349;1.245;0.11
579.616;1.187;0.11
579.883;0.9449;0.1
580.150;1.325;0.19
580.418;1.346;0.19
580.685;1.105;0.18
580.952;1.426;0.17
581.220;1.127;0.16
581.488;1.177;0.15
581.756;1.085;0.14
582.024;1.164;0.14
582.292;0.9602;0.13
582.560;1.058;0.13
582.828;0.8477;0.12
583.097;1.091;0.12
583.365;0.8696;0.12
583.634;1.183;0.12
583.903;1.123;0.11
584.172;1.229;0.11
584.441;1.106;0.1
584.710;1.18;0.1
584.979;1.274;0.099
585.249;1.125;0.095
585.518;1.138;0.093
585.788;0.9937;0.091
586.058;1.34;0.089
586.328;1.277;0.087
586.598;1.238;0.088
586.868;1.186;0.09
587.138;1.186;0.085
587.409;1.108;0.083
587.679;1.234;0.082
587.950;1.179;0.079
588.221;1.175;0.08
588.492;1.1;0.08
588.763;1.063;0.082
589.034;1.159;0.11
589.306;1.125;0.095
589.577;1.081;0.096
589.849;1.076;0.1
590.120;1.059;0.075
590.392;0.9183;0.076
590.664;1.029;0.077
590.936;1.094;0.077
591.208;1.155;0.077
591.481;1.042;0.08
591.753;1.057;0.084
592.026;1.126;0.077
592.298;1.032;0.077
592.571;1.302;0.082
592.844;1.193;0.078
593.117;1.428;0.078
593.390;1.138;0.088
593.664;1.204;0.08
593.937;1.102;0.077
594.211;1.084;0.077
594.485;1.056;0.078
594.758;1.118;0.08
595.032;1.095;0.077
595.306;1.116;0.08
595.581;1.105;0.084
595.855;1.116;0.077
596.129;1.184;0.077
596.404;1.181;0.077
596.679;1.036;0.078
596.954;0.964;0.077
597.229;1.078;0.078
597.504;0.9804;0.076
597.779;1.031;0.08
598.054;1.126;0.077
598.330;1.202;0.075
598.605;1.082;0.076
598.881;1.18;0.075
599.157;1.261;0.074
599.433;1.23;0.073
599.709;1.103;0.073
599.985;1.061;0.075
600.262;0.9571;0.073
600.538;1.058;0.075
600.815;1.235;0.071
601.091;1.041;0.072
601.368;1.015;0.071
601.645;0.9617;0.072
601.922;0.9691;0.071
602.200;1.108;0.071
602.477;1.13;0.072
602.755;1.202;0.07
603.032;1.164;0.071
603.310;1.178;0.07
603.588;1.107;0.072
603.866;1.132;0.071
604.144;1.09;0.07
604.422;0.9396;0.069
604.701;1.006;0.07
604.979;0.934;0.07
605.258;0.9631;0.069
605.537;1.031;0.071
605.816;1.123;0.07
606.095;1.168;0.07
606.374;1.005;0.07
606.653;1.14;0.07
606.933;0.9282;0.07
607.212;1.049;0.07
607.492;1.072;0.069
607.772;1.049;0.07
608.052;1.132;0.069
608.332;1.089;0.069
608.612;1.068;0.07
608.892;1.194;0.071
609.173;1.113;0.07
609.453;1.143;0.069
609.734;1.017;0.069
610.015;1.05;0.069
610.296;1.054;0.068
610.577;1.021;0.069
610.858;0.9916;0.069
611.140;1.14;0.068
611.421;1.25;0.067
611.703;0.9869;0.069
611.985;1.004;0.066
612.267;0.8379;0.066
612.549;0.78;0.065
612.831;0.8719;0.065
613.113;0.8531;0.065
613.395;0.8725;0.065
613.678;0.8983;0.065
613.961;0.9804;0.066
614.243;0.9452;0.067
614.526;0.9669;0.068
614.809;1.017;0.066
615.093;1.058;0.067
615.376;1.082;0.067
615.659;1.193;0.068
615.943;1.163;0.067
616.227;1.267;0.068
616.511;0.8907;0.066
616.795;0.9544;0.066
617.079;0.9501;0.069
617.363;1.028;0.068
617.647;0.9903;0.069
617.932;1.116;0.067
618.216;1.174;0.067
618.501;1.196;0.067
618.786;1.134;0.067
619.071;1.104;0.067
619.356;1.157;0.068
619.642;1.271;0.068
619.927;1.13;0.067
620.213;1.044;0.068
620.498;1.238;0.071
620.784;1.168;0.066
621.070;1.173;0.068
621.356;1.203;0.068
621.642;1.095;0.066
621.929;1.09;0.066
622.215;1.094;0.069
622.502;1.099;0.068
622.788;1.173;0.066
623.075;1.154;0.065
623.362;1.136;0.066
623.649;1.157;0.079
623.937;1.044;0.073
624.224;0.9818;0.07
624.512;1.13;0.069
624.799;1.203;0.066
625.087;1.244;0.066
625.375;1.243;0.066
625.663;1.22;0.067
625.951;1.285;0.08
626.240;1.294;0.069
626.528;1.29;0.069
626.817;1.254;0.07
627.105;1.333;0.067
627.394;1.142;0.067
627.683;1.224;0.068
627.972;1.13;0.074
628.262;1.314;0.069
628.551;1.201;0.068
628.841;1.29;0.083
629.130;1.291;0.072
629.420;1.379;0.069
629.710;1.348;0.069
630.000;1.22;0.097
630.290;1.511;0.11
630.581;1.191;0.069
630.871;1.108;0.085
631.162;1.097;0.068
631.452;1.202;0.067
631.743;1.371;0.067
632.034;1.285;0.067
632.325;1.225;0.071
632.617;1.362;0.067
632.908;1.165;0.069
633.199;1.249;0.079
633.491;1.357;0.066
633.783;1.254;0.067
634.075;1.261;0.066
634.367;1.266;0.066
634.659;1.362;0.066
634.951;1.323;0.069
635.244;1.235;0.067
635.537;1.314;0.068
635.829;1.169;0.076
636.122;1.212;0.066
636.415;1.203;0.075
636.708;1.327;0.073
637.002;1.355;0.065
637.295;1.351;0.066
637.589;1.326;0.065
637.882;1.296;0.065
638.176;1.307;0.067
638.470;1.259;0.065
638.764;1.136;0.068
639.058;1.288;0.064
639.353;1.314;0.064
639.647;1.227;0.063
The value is 0.078 mag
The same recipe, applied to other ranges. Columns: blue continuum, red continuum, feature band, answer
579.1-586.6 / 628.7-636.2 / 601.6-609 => 0.12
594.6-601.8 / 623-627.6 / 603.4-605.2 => 0.08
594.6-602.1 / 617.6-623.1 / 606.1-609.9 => 0.03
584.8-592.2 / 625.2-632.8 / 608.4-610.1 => 0.09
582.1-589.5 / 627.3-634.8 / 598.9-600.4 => 0.04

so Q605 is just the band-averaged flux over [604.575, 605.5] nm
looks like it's 0.974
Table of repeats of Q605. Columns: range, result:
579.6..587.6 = 1.15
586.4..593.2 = 1.13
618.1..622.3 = 1.15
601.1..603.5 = 1.09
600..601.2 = 1.07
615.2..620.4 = 1.1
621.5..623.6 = 1.12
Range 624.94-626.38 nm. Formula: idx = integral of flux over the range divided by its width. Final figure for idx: 1.26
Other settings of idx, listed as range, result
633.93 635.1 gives 1.3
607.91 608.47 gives 1.11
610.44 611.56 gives 1.1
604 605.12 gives 0.993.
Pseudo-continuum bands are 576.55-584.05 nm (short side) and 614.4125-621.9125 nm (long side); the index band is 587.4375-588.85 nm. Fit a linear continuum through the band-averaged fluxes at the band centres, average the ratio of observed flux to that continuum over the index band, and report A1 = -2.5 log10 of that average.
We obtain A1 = -0.046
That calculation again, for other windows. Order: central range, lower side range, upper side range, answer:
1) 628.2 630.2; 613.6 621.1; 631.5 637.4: -0.07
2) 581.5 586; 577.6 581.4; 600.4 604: 0.05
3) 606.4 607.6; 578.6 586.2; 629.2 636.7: 0.15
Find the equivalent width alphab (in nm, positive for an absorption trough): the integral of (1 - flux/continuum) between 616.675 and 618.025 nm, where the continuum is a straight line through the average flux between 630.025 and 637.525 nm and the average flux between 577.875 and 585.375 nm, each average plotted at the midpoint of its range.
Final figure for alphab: 0.24 nm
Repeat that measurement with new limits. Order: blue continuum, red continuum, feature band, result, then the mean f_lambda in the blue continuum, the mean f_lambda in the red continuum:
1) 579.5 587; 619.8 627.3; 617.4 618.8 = 0.07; 1.15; 1.17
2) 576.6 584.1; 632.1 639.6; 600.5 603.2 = 0.18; 1.1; 1.28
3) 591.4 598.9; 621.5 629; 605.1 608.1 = 0.23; 1.12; 1.19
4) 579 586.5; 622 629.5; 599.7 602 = 0.24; 1.14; 1.2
